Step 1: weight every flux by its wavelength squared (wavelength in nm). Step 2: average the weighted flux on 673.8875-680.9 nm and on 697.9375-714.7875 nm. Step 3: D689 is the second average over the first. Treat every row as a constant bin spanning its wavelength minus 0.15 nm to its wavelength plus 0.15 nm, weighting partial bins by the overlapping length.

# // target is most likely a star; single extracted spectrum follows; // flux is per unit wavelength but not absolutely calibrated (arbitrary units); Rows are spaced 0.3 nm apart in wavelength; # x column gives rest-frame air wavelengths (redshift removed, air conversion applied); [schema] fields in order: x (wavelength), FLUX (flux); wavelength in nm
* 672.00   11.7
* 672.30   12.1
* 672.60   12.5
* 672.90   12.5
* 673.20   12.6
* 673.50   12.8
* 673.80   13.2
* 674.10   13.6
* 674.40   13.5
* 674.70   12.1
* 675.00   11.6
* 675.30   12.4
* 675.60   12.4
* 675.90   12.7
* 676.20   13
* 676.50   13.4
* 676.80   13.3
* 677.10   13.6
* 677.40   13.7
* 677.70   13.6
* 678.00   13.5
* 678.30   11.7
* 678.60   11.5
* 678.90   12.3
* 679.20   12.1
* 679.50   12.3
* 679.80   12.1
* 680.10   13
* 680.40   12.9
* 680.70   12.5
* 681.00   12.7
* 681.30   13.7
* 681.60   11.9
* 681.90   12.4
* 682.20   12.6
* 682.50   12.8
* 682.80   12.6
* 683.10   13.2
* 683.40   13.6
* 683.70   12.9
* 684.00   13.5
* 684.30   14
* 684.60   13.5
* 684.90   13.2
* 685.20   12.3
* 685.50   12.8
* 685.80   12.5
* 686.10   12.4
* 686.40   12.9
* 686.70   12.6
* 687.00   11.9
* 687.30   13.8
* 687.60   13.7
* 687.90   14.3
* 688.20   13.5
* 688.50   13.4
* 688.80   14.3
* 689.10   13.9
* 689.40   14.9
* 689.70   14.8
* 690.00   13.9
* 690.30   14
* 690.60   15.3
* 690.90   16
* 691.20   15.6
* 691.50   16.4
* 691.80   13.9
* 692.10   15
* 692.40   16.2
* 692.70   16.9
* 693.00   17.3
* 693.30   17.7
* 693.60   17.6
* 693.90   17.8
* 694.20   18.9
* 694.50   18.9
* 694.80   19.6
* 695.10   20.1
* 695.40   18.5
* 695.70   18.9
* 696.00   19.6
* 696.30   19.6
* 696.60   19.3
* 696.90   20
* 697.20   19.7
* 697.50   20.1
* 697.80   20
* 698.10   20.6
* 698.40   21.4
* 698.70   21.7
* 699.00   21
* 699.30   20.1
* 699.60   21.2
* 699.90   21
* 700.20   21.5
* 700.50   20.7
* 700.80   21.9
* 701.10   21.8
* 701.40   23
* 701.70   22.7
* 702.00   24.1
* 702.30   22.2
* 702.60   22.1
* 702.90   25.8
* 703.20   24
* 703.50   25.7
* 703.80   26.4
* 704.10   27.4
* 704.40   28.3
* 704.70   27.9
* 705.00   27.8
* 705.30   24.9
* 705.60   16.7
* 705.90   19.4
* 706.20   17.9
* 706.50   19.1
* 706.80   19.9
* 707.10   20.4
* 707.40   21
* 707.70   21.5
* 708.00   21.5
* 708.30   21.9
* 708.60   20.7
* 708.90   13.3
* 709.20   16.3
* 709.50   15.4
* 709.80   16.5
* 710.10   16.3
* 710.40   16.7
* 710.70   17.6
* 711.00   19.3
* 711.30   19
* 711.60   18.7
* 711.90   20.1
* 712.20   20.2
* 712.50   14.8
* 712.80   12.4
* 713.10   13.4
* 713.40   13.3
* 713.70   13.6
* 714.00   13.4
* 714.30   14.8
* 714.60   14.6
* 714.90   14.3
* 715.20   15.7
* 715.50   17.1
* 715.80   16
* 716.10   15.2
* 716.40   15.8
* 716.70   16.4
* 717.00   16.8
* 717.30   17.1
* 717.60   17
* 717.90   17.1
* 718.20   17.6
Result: 1.71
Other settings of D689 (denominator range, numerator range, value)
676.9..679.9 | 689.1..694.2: 1.30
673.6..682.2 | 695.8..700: 1.69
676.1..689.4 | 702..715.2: 1.61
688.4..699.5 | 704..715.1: 1.10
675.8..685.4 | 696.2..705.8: 1.86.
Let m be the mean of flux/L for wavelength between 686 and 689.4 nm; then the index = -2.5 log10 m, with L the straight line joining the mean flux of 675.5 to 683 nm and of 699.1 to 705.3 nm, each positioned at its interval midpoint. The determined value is 0.24 mag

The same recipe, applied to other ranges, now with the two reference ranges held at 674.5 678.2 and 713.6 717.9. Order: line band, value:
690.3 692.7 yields -0.111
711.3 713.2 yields -0.100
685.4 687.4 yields 0.079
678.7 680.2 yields 0.071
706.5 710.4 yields -0.228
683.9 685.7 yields 0.026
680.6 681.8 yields 0.048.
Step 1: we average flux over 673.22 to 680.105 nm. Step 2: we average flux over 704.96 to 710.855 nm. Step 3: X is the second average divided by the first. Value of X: 1.5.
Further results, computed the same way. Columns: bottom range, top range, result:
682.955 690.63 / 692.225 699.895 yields 1.43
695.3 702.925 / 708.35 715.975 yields 0.77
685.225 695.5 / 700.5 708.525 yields 1.49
